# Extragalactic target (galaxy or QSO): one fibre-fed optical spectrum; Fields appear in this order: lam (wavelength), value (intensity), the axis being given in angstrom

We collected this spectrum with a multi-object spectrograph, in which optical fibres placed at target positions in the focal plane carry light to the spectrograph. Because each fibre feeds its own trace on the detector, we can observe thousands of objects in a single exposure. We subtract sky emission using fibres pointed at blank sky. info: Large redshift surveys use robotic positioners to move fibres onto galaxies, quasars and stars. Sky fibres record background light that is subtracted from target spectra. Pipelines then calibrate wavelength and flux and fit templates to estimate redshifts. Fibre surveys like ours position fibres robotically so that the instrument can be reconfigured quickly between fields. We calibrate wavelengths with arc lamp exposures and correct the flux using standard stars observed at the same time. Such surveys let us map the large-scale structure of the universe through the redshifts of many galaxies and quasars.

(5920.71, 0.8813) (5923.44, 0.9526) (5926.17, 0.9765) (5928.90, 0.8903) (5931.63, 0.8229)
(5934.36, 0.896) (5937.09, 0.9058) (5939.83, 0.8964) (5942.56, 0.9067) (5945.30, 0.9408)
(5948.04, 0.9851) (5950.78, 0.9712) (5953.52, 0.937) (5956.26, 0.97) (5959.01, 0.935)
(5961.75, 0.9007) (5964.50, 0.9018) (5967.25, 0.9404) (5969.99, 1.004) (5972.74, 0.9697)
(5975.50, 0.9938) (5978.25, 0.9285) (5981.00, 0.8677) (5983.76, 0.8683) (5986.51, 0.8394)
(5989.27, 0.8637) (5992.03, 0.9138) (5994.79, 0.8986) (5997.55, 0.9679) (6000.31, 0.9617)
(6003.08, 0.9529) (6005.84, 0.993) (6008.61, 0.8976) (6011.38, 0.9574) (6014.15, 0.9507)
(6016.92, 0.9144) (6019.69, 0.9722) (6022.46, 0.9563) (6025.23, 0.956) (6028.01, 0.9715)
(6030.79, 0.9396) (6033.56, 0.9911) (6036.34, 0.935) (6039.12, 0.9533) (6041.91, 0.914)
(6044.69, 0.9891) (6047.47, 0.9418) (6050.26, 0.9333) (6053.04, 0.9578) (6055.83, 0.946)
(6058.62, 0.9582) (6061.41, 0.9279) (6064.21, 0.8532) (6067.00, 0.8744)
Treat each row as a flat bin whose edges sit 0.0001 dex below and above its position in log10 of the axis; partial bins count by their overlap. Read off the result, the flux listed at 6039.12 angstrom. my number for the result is 0.9533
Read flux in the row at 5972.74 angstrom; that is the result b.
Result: 0.9697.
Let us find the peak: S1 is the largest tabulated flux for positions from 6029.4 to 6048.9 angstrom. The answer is 0.9911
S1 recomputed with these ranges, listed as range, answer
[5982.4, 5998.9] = 0.9679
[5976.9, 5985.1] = 0.9285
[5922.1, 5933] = 0.9765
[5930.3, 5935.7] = 0.896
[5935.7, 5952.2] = 0.9851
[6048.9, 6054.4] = 0.9578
